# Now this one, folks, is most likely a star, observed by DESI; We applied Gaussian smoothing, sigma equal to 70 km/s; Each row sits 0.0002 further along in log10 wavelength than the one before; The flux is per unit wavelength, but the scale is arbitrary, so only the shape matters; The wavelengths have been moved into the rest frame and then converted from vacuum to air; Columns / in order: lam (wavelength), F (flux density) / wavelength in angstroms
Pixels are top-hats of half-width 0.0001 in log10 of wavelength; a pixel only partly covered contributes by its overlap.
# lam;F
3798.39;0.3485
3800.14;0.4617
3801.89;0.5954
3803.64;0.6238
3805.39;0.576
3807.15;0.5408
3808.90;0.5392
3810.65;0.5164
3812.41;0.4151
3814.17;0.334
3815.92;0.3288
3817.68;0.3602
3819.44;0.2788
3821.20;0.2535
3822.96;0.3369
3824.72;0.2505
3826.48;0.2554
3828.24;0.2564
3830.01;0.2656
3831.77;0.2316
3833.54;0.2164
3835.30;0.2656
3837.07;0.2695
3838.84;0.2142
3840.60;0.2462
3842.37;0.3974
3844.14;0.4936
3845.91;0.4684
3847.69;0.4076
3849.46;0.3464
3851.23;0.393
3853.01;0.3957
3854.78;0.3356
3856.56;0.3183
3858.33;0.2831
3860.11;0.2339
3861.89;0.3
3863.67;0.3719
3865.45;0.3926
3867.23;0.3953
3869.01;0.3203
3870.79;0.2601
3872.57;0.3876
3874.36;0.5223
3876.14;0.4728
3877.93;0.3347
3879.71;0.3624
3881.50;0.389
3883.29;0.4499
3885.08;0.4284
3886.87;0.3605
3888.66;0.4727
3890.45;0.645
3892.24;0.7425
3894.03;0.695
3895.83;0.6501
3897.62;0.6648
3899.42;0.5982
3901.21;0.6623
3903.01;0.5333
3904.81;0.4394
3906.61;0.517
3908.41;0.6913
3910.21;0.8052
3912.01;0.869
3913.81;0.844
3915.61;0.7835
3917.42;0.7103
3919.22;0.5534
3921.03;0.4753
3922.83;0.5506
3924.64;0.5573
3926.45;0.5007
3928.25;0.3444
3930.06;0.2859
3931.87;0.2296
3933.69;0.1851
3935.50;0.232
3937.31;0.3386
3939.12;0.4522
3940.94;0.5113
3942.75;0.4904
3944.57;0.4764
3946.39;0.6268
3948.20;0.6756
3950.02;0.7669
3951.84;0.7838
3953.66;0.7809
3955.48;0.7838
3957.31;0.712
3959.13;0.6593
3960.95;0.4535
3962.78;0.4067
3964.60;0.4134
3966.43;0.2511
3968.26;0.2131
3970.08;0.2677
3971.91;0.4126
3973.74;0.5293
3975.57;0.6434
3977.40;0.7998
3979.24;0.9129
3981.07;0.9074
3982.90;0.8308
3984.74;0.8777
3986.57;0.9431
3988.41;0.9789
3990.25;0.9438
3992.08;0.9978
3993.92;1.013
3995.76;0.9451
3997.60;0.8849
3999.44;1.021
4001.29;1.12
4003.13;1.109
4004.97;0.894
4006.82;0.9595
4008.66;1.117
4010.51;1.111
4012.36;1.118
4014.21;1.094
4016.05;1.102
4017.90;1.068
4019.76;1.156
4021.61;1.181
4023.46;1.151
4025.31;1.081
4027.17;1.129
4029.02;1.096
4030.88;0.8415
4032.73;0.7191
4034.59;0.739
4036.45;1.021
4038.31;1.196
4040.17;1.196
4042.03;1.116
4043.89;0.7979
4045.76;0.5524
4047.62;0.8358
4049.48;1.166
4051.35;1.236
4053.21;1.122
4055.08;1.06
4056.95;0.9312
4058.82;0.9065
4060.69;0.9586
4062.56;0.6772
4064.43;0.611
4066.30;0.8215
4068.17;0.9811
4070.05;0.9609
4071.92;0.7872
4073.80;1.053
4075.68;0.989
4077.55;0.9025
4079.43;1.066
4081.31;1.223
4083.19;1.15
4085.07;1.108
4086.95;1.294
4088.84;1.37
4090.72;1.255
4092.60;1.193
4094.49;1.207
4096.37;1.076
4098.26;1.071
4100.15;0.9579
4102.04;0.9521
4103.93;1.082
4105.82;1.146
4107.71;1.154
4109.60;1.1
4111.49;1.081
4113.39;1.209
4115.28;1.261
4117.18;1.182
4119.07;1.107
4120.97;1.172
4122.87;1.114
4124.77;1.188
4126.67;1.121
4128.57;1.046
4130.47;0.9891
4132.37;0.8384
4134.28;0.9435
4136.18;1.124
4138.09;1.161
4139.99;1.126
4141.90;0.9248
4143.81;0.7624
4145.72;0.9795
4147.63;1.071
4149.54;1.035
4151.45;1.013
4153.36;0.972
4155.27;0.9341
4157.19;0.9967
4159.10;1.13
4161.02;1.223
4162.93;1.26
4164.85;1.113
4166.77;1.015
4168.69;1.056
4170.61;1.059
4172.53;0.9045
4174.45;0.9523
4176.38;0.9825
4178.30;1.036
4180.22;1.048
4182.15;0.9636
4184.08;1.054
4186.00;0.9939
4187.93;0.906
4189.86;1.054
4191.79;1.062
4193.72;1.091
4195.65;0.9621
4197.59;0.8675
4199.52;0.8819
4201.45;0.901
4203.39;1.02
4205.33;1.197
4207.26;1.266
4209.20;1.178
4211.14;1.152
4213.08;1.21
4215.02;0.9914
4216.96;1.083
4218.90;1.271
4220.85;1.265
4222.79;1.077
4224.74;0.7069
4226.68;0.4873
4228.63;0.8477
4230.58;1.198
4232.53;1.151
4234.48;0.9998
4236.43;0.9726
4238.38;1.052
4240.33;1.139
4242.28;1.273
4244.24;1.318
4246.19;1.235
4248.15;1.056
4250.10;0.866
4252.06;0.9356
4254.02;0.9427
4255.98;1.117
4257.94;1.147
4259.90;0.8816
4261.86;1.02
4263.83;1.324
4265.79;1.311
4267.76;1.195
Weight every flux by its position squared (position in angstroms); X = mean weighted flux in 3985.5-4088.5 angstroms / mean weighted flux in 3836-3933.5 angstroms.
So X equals 2.32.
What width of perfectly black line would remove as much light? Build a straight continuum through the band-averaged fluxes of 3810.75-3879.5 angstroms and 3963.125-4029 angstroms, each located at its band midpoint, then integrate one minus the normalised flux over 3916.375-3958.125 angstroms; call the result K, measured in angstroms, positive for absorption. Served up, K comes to 9.5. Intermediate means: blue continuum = 0.334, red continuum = 0.891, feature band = 0.523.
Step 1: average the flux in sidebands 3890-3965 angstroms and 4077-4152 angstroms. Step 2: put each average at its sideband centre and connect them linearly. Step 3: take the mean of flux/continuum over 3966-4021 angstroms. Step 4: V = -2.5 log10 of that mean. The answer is -0.15 mag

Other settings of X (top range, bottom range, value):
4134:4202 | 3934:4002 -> 1.66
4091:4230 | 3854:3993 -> 2.15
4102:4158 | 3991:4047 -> 1.10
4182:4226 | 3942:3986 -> 1.92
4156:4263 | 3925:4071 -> 1.44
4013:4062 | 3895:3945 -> 2.02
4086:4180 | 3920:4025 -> 1.60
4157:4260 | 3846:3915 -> 2.55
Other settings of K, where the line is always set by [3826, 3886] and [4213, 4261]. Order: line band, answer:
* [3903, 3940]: -4.8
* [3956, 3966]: 0.2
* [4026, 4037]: -4.2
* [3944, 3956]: -4.3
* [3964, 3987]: -1.7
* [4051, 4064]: -4.4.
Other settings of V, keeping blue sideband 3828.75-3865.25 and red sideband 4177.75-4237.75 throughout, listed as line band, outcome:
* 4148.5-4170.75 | -0.14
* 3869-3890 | -0.05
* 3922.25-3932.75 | 0.17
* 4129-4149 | -0.11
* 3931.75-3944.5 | 0.35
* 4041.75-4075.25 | -0.24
